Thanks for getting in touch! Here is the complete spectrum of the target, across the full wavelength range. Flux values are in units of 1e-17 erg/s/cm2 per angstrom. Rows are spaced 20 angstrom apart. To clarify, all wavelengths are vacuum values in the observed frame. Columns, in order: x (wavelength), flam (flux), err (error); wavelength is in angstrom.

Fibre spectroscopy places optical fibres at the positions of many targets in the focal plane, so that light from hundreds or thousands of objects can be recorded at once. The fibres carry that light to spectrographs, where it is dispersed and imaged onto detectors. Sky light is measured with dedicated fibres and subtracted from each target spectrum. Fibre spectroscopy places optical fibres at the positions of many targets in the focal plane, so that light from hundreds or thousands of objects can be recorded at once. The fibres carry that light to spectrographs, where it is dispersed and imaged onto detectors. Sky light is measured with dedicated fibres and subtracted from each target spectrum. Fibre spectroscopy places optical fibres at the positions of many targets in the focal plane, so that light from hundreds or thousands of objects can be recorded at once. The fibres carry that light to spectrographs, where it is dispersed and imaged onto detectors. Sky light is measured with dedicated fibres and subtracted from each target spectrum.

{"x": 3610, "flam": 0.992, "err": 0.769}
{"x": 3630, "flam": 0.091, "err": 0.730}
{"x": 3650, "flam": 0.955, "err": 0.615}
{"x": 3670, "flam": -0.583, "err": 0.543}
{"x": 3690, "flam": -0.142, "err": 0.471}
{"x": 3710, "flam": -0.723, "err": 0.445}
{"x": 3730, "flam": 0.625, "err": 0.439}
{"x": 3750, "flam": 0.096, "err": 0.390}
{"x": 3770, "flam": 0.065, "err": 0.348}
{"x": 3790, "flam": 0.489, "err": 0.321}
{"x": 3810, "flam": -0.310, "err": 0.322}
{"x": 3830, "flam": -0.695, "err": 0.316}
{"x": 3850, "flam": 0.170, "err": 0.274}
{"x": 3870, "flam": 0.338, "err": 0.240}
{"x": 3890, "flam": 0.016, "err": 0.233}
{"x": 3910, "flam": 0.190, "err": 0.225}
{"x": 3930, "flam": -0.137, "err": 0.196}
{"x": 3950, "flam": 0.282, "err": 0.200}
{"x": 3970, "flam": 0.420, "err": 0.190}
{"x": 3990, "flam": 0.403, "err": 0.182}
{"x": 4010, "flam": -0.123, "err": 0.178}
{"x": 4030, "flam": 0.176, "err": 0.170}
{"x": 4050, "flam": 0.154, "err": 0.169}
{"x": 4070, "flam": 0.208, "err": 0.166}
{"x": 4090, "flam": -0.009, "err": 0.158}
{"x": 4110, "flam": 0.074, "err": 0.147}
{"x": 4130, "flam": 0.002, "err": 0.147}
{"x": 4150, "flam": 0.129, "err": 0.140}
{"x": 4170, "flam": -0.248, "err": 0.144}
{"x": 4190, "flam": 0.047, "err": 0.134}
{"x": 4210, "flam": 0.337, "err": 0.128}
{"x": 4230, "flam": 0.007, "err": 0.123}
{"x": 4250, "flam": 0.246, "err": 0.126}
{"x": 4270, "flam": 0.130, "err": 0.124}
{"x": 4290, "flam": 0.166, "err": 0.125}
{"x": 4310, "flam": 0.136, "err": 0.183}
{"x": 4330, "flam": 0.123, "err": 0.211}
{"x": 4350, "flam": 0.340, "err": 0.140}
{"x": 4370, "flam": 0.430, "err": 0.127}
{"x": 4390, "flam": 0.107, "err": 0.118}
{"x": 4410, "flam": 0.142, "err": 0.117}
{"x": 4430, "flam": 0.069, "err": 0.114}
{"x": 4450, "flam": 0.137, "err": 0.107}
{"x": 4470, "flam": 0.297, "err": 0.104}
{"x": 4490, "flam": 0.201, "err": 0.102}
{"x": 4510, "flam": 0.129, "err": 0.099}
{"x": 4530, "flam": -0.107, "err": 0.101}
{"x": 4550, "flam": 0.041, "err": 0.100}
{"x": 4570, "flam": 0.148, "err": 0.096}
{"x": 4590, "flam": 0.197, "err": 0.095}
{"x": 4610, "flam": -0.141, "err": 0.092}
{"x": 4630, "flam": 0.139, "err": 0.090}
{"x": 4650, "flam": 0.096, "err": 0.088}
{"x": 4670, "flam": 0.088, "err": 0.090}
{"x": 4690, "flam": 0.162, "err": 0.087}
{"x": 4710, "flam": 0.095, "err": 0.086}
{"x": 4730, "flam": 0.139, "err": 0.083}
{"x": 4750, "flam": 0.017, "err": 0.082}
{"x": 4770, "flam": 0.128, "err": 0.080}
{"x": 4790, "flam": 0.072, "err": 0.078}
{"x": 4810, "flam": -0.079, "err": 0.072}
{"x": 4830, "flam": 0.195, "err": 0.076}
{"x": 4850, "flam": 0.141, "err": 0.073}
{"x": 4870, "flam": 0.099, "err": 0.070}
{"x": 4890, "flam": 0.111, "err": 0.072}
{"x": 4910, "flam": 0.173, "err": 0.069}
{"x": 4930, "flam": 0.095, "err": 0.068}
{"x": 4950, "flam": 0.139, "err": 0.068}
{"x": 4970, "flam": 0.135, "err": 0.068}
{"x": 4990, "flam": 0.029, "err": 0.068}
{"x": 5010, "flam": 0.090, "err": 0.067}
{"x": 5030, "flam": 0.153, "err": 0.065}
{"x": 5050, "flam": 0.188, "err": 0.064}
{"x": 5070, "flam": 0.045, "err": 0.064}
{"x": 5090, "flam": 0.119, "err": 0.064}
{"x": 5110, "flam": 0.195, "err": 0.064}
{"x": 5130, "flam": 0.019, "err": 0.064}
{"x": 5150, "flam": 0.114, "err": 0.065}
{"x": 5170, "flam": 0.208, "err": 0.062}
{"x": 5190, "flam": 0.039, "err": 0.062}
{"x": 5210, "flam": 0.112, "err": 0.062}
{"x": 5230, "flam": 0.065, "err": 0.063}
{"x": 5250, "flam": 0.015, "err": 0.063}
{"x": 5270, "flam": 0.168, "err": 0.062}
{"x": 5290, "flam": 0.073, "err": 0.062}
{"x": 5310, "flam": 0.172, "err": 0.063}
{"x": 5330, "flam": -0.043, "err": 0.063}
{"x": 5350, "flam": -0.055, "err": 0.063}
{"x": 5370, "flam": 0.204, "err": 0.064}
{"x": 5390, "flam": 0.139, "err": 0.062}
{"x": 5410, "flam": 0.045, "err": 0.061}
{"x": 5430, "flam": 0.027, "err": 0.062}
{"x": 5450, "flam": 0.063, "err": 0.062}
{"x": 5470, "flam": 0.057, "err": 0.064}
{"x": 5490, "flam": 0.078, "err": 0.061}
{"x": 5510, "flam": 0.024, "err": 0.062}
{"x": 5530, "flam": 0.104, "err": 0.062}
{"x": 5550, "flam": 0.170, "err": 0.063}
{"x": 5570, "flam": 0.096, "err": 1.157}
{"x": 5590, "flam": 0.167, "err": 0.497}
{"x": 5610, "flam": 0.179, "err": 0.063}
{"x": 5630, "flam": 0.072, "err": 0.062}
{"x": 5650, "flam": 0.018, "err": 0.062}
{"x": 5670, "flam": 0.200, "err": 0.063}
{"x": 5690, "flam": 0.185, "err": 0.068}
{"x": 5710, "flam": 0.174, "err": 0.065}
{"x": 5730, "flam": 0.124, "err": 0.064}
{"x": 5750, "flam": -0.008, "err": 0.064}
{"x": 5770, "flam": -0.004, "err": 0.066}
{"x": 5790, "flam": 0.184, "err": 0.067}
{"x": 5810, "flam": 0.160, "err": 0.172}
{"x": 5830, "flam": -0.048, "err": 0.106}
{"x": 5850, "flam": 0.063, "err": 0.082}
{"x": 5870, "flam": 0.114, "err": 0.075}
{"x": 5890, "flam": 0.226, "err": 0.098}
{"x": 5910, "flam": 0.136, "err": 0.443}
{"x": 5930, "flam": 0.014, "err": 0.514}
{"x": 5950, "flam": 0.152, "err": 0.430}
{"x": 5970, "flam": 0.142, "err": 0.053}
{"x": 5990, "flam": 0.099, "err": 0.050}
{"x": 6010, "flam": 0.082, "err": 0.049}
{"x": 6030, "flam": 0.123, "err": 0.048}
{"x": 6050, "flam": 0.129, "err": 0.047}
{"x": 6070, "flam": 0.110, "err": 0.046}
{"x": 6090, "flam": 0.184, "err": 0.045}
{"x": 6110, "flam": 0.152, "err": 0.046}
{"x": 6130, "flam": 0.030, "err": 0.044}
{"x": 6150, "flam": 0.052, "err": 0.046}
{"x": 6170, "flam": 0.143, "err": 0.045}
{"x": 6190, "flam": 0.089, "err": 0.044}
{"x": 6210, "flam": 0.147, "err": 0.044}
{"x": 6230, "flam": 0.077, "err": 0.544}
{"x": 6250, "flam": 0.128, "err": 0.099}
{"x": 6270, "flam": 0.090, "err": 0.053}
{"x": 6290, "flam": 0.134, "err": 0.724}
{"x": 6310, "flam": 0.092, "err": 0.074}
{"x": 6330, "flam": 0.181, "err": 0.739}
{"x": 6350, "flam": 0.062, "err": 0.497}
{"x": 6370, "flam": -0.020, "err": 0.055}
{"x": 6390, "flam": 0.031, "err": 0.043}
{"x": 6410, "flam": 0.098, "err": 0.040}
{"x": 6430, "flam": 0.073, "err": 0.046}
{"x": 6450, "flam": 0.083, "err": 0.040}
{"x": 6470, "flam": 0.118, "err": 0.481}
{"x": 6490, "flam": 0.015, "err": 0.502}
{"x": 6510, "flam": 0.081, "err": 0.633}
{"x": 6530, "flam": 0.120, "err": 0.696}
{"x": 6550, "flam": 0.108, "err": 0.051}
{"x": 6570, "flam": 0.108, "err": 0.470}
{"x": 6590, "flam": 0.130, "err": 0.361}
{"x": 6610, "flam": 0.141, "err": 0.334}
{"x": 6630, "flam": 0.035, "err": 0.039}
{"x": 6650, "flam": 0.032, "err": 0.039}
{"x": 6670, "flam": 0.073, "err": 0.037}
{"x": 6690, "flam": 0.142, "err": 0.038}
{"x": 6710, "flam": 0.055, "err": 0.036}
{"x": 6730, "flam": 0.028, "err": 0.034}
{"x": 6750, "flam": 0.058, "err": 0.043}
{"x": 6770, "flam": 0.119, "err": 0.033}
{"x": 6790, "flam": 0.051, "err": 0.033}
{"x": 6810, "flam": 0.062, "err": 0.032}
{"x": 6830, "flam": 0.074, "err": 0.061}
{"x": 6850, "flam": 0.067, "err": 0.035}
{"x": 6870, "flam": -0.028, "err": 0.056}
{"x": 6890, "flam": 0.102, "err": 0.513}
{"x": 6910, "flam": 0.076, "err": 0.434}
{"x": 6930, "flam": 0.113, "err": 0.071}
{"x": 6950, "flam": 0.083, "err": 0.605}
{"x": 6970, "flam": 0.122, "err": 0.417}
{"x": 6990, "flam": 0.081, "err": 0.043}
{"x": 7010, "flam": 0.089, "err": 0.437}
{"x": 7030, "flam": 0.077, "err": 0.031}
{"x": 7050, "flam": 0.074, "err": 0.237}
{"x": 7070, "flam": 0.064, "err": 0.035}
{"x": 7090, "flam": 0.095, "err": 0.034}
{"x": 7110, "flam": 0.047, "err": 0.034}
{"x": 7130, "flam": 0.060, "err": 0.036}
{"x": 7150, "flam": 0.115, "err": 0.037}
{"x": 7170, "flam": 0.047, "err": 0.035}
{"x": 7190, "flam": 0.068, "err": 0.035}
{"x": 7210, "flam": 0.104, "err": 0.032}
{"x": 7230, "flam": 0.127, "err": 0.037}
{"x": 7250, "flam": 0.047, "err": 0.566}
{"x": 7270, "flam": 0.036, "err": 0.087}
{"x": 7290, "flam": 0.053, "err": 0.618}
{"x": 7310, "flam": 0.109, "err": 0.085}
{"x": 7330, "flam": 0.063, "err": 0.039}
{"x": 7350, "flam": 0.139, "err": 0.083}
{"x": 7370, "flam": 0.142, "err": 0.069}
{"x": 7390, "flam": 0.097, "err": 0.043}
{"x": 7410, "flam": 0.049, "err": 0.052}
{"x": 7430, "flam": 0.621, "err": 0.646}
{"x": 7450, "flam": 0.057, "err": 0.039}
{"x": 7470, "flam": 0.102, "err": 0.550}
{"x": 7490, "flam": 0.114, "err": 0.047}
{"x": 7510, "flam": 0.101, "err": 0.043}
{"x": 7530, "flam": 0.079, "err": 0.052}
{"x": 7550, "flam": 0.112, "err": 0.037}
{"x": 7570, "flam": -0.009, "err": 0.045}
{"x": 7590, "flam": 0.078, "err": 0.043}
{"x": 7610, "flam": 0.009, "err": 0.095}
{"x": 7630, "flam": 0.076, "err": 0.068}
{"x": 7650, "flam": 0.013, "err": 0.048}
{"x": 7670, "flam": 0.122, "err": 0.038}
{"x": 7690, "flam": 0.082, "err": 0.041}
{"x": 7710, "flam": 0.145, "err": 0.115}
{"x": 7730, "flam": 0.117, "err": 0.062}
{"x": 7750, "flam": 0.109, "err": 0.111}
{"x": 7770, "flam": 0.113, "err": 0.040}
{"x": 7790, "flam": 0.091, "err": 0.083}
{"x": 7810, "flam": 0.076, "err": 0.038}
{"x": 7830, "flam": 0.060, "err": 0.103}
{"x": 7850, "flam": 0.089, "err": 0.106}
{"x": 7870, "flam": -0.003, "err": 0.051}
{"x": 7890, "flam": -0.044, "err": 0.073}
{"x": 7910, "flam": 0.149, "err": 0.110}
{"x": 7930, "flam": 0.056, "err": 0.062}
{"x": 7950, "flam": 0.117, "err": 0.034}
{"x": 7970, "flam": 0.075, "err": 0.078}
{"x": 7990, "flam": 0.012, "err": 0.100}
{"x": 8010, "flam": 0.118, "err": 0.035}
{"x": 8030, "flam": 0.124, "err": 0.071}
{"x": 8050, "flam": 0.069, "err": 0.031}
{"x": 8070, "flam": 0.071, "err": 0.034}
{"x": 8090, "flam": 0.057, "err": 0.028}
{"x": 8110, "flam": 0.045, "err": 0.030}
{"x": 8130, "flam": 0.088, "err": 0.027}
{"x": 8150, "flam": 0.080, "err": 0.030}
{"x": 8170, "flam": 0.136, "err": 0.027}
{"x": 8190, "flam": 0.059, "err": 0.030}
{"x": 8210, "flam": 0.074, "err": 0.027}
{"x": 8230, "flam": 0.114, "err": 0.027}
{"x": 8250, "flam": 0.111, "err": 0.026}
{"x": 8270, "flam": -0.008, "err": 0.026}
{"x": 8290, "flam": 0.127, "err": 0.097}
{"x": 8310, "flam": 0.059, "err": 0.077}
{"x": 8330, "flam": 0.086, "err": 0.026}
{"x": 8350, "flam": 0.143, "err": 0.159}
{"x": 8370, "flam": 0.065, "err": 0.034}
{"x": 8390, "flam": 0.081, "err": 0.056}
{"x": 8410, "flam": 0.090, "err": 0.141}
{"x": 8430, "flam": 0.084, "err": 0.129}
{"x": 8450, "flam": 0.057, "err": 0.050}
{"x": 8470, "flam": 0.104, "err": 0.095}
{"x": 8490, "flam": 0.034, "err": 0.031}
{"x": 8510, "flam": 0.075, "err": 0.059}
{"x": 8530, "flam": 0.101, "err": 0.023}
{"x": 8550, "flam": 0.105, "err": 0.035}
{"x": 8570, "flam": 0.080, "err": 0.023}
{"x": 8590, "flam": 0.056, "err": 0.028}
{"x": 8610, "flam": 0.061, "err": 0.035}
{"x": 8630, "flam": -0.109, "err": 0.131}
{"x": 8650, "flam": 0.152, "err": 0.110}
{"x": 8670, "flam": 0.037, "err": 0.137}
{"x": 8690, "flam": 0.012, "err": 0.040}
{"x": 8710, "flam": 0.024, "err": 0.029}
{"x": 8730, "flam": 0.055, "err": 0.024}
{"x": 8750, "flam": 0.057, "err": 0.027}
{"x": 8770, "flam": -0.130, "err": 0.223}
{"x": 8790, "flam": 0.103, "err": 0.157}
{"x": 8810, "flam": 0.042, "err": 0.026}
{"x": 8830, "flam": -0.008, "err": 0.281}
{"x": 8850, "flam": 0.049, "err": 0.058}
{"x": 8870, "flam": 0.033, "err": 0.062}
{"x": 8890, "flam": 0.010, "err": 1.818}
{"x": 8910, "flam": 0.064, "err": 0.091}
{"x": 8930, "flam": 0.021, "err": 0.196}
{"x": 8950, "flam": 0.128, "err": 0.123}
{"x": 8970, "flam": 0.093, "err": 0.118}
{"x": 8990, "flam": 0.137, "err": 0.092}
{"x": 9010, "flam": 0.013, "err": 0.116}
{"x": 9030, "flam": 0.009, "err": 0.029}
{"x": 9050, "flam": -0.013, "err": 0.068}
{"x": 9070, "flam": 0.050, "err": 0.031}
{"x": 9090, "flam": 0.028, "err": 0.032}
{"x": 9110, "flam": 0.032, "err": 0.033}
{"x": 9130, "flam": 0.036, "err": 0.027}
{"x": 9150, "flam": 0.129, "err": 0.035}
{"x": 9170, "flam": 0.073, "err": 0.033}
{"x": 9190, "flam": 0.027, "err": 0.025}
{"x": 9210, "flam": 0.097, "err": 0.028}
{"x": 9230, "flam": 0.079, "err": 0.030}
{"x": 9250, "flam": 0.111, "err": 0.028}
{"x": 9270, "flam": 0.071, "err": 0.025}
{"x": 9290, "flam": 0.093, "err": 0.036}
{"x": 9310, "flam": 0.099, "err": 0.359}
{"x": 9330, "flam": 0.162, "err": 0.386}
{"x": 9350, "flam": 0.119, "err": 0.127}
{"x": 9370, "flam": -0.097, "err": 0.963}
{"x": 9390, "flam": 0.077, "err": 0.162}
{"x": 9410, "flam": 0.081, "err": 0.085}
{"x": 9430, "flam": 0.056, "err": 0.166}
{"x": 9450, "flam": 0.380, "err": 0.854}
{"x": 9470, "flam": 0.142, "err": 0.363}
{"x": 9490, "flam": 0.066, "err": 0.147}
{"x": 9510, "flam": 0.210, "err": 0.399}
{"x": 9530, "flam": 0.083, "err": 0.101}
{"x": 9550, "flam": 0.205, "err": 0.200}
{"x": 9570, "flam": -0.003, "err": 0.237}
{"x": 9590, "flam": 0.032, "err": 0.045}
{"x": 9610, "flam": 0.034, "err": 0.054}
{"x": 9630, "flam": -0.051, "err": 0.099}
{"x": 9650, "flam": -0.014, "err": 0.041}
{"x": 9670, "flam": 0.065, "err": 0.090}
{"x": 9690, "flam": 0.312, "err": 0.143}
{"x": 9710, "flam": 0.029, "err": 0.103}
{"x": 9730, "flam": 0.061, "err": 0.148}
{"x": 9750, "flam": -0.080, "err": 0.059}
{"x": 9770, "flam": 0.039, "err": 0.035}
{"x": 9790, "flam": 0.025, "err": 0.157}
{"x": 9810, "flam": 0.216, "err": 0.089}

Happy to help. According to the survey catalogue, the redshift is 0.993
